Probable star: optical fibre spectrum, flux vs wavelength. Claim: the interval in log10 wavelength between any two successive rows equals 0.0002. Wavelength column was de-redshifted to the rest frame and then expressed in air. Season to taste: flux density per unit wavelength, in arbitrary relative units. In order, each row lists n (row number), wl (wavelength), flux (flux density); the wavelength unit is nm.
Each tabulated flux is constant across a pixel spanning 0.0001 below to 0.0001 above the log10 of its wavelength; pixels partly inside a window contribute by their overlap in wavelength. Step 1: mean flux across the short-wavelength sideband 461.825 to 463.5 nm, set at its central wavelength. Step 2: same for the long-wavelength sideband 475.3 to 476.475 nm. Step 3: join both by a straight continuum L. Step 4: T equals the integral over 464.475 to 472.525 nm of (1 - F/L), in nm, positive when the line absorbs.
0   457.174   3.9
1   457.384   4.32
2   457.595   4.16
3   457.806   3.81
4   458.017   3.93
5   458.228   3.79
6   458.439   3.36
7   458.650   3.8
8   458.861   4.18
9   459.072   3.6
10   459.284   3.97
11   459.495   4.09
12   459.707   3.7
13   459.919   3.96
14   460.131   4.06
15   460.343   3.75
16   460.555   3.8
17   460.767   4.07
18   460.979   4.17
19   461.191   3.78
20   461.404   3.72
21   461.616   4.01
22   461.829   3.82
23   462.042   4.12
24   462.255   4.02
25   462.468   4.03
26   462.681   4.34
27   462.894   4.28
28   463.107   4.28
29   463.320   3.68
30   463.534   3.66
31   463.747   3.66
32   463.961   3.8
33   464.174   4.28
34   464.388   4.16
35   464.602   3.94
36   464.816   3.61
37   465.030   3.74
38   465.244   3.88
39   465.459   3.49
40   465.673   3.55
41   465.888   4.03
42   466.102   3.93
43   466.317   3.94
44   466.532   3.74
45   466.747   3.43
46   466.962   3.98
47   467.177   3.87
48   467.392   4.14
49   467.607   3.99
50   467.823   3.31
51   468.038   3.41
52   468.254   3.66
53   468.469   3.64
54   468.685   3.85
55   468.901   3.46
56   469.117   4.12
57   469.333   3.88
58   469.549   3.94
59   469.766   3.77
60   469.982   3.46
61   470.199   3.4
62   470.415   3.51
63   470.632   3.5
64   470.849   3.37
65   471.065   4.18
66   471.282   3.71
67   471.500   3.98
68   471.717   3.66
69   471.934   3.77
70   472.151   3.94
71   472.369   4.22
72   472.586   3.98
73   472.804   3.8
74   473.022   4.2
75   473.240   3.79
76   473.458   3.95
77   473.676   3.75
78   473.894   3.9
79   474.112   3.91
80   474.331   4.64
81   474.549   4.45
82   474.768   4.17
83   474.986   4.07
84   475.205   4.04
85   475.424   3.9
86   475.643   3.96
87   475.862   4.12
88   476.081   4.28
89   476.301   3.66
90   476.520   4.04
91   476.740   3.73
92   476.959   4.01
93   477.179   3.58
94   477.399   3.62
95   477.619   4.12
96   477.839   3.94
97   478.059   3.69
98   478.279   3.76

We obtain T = 0.545 nm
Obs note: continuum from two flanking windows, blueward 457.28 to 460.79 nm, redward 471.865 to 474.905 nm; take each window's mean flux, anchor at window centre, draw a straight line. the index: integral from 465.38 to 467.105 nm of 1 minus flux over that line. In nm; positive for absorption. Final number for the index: 0.09 nm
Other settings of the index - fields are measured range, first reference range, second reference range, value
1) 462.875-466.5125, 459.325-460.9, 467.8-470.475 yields -0.070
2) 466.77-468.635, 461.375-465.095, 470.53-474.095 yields 0.082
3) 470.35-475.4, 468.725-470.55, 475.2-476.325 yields -0.096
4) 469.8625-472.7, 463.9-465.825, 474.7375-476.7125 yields 0.138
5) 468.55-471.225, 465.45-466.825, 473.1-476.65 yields 0.119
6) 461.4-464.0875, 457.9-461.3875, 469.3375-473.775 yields -0.080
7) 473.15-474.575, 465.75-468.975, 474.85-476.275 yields -0.019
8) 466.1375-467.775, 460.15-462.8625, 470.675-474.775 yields 0.048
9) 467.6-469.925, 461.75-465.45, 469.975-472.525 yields 0.058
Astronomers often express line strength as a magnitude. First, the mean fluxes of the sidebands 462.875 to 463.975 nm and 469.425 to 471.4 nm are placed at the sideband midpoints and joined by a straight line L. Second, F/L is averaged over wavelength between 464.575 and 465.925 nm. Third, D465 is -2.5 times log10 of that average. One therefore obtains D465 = 0.027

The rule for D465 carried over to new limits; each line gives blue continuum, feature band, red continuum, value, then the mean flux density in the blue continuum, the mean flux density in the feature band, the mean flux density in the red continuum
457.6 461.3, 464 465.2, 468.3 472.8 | -0.03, 3.88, 3.94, 3.77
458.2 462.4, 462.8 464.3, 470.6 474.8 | -0.01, 3.89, 3.95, 3.95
